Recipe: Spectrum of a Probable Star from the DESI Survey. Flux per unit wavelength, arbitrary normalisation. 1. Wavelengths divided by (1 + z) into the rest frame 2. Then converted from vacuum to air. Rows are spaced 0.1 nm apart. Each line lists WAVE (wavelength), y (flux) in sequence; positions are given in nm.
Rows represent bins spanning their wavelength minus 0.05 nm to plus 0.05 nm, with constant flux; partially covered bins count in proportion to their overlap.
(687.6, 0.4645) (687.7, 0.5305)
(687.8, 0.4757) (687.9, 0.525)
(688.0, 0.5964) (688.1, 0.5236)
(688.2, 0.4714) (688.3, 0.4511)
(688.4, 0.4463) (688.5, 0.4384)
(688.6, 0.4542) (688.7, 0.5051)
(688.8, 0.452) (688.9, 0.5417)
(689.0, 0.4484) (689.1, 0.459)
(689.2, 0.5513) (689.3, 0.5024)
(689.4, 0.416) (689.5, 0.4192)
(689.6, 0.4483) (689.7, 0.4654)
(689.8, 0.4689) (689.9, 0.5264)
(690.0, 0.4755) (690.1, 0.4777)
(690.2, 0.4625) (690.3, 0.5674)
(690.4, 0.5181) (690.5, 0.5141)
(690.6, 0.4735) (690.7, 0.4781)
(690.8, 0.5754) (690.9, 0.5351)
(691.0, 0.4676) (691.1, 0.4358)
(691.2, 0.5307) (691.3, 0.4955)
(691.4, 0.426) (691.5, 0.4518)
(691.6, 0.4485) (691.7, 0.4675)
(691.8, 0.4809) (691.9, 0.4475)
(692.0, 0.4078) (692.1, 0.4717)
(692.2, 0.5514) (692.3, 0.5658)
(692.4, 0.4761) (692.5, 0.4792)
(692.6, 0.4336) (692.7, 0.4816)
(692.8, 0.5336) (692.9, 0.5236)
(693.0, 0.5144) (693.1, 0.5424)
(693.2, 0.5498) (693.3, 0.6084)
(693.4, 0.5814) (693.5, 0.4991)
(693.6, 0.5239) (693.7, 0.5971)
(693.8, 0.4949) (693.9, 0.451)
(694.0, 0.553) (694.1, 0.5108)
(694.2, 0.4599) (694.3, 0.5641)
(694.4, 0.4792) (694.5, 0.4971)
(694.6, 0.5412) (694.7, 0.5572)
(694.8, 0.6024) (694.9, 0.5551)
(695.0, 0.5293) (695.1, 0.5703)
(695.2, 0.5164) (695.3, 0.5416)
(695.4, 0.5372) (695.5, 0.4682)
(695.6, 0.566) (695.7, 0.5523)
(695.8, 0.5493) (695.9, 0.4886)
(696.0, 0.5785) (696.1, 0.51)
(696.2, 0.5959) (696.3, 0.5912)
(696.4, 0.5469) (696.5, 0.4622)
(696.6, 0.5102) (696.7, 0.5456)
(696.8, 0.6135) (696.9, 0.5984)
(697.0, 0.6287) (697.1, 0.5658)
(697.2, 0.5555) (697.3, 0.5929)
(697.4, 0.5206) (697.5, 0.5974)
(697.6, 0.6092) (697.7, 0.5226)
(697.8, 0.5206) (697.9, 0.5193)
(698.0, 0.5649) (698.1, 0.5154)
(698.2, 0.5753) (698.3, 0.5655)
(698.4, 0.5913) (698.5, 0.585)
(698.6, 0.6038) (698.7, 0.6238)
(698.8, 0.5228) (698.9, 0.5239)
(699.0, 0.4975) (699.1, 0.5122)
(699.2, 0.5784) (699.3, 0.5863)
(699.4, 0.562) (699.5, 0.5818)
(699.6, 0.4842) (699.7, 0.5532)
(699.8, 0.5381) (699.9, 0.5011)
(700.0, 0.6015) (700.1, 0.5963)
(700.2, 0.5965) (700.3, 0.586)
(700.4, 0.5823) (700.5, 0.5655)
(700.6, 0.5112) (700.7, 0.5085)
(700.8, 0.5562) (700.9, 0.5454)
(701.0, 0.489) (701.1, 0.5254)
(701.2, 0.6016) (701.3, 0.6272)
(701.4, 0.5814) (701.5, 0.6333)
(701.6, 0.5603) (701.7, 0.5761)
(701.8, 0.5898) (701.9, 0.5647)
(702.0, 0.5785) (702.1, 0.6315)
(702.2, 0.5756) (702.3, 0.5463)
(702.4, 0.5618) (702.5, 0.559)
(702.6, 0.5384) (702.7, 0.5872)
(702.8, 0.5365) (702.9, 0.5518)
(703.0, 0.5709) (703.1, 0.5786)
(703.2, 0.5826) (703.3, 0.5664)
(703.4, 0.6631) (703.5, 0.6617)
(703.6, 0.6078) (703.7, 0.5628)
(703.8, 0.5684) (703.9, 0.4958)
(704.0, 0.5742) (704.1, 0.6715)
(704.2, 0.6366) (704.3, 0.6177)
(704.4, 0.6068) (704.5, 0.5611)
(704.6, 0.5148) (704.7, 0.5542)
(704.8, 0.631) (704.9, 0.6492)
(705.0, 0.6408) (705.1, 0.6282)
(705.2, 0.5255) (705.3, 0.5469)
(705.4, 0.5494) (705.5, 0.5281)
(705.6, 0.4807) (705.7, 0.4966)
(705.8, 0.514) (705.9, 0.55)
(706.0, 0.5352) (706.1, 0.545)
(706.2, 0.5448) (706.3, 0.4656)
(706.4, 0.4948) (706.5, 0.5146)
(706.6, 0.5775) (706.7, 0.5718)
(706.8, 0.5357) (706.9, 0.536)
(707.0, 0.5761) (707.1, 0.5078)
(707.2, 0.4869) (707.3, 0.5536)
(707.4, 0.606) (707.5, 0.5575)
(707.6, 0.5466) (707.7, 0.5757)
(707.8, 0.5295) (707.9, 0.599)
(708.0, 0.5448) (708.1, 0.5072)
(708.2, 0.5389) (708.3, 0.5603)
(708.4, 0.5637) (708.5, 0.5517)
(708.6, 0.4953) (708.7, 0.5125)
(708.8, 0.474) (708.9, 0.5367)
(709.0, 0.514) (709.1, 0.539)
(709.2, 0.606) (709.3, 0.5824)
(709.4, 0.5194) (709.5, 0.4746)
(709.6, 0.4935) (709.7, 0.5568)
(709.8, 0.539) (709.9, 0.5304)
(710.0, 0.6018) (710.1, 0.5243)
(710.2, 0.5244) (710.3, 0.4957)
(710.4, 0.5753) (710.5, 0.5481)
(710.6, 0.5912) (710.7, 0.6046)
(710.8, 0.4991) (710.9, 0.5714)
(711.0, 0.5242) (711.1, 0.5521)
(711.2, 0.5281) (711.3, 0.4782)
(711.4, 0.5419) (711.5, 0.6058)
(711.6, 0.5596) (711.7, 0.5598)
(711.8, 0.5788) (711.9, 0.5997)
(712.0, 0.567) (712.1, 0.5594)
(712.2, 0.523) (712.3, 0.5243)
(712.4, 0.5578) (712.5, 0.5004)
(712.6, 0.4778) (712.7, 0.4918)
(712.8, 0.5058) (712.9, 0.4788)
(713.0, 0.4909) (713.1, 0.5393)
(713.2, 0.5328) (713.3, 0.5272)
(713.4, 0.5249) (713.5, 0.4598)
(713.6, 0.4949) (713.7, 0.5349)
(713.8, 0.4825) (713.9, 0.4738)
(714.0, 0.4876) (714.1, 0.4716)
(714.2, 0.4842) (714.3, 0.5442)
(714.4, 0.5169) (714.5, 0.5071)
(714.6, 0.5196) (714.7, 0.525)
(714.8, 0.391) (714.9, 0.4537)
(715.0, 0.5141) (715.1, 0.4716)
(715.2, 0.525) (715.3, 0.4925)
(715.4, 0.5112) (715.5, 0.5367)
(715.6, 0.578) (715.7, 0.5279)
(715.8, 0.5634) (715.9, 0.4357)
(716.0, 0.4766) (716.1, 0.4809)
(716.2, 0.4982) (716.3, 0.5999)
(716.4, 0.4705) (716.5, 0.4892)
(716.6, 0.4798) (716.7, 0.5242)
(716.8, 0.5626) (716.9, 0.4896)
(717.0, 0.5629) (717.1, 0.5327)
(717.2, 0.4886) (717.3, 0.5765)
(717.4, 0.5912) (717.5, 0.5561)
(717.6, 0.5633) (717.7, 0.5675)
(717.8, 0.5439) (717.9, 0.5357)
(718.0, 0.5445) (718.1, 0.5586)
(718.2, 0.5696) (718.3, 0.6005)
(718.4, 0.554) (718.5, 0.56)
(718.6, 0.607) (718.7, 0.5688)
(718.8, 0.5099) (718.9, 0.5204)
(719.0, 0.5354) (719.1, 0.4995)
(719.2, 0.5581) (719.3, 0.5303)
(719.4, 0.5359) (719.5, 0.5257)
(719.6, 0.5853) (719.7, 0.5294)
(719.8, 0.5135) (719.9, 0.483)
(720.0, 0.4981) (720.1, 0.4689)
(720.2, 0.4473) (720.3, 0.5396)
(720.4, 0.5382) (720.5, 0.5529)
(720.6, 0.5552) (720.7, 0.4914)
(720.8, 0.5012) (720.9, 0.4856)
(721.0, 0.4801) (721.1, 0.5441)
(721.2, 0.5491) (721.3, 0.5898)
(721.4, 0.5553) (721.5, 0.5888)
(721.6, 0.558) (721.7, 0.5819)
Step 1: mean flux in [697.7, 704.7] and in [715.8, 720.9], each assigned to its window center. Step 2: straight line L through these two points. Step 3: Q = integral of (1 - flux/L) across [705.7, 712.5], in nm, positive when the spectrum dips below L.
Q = 0.10 nm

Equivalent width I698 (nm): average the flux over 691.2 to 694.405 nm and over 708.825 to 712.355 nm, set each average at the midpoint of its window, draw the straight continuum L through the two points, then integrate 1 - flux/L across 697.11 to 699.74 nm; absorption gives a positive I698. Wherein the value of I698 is -0.203 nm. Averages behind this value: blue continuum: 0.503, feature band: 0.557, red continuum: 0.546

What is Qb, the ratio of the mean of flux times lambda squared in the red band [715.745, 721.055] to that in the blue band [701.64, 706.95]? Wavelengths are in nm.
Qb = 1.0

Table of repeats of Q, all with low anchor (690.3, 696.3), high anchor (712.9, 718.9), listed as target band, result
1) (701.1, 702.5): -0.18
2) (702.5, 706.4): -0.38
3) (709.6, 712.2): -0.15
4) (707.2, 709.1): -0.08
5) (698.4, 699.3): -0.07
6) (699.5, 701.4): -0.14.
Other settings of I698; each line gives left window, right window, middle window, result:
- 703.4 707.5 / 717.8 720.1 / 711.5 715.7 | 0.26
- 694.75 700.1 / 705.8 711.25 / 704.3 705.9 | -0.05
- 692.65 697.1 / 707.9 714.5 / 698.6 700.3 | -0.06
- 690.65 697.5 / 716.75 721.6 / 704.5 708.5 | -0.13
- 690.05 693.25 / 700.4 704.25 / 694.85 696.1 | -0.03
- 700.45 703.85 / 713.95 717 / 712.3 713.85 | 0.03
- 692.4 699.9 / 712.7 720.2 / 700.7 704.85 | -0.33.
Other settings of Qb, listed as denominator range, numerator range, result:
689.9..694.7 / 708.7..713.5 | 1.12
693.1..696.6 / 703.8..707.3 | 1.07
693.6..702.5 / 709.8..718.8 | 1.00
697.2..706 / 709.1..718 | 0.96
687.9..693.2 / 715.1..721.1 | 1.17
